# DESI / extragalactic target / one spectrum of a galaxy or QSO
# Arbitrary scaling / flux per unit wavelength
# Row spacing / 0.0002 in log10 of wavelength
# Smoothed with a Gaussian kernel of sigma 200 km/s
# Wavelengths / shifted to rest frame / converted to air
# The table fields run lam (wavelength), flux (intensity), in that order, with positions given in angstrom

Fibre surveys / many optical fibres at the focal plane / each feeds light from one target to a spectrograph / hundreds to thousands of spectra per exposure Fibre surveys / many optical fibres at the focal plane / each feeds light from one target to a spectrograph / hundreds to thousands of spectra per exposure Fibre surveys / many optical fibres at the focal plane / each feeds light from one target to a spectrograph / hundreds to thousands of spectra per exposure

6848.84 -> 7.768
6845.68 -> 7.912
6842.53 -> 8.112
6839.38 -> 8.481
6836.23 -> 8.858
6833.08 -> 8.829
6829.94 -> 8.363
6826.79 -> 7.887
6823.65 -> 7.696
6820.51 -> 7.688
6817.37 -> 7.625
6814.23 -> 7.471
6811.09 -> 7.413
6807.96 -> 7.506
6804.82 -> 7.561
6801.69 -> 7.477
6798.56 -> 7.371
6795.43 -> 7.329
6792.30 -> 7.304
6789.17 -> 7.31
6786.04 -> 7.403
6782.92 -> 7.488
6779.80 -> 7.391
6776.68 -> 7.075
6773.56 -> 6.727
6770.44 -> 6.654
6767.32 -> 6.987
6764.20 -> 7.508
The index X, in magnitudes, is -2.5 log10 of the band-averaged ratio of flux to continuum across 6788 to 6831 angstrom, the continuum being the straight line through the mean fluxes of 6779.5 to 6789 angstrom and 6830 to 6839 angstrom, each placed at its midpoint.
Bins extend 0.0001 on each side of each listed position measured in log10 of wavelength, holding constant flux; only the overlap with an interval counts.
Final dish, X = 0.07 mag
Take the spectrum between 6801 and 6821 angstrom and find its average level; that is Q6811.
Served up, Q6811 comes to 7.53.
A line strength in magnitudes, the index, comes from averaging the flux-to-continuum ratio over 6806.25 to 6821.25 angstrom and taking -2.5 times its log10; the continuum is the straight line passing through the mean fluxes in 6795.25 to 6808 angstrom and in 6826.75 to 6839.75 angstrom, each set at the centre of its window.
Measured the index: 0.05 mag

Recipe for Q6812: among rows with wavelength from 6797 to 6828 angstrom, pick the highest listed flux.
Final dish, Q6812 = 7.887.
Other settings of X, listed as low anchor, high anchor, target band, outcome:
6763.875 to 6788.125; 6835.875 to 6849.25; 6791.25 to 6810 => 0.015 mag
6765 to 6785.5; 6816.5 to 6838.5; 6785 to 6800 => 0.015 mag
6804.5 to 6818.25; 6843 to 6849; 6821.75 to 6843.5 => -0.077 mag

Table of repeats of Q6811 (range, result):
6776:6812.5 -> 7.39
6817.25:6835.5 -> 8.09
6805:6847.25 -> 7.97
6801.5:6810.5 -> 7.51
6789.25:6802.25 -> 7.35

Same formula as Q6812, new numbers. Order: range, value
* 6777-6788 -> 7.488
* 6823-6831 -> 8.363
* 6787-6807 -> 7.561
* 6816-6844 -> 8.858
